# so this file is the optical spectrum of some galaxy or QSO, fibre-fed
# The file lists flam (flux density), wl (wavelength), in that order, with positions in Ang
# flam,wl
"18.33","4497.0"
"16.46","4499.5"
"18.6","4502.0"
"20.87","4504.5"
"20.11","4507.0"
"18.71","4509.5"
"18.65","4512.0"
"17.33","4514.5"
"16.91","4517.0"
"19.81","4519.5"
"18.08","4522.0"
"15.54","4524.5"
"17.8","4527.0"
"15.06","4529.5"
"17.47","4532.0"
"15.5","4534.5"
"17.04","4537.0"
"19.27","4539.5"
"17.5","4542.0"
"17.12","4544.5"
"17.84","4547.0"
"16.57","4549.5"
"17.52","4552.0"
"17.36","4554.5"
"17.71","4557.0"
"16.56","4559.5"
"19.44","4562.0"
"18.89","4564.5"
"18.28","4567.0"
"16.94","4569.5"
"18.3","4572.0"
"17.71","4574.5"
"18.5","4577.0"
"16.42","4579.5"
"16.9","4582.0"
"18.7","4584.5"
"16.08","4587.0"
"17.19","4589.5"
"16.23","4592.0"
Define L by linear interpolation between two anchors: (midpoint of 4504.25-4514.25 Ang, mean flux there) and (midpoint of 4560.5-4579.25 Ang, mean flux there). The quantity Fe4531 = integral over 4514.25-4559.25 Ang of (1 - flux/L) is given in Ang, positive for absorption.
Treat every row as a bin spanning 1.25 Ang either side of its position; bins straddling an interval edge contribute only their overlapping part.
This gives 3.5 Ang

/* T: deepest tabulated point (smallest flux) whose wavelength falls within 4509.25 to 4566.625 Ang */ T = 15.06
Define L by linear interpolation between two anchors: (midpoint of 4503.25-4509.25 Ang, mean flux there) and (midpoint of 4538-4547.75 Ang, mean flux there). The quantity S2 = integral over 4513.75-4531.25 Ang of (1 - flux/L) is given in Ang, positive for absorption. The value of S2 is 1.8 Ang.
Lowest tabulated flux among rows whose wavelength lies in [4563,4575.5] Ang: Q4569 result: 16.94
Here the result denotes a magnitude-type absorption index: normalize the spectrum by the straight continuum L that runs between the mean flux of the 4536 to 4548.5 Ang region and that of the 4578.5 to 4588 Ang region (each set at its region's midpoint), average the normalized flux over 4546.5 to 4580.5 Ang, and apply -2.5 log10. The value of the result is -0.02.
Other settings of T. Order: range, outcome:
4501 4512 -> 18.6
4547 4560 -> 16.56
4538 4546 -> 17.12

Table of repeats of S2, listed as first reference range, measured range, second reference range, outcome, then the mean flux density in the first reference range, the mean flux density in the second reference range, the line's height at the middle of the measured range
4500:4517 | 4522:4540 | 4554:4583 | 1.6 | 18.8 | 17.8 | 18.4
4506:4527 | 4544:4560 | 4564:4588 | 0.5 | 18.1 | 17.7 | 17.8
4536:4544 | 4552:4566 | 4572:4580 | -0.1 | 17.9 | 17.8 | 17.8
